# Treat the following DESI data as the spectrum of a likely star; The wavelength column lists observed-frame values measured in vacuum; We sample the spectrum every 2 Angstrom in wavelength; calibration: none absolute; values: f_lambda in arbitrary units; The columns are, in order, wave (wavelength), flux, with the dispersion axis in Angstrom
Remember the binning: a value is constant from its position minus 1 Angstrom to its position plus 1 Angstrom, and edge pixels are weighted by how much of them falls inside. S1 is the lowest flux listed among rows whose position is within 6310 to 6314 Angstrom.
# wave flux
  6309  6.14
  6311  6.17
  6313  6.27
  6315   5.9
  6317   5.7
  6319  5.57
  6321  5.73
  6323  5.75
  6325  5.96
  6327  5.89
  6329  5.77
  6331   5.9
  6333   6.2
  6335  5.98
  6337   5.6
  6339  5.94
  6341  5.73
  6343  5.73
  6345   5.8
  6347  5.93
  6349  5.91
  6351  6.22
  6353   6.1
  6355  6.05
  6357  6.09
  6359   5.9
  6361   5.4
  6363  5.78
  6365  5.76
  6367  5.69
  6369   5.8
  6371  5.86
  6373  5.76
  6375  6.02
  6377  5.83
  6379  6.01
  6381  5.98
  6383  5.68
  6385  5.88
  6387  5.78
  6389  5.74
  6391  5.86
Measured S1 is 6.17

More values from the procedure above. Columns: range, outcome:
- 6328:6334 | 5.77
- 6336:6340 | 5.6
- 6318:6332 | 5.57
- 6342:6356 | 5.73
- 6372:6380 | 5.76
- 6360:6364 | 5.4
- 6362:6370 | 5.69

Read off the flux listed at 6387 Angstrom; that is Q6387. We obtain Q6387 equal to 5.78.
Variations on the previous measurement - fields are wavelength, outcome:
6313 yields 6.27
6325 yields 5.96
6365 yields 5.76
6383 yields 5.68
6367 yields 5.69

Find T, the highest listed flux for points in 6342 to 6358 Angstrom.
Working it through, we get 6.22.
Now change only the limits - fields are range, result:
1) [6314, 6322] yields 5.9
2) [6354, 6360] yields 6.09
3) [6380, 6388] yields 5.98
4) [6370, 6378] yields 6.02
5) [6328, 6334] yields 6.2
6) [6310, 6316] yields 6.27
